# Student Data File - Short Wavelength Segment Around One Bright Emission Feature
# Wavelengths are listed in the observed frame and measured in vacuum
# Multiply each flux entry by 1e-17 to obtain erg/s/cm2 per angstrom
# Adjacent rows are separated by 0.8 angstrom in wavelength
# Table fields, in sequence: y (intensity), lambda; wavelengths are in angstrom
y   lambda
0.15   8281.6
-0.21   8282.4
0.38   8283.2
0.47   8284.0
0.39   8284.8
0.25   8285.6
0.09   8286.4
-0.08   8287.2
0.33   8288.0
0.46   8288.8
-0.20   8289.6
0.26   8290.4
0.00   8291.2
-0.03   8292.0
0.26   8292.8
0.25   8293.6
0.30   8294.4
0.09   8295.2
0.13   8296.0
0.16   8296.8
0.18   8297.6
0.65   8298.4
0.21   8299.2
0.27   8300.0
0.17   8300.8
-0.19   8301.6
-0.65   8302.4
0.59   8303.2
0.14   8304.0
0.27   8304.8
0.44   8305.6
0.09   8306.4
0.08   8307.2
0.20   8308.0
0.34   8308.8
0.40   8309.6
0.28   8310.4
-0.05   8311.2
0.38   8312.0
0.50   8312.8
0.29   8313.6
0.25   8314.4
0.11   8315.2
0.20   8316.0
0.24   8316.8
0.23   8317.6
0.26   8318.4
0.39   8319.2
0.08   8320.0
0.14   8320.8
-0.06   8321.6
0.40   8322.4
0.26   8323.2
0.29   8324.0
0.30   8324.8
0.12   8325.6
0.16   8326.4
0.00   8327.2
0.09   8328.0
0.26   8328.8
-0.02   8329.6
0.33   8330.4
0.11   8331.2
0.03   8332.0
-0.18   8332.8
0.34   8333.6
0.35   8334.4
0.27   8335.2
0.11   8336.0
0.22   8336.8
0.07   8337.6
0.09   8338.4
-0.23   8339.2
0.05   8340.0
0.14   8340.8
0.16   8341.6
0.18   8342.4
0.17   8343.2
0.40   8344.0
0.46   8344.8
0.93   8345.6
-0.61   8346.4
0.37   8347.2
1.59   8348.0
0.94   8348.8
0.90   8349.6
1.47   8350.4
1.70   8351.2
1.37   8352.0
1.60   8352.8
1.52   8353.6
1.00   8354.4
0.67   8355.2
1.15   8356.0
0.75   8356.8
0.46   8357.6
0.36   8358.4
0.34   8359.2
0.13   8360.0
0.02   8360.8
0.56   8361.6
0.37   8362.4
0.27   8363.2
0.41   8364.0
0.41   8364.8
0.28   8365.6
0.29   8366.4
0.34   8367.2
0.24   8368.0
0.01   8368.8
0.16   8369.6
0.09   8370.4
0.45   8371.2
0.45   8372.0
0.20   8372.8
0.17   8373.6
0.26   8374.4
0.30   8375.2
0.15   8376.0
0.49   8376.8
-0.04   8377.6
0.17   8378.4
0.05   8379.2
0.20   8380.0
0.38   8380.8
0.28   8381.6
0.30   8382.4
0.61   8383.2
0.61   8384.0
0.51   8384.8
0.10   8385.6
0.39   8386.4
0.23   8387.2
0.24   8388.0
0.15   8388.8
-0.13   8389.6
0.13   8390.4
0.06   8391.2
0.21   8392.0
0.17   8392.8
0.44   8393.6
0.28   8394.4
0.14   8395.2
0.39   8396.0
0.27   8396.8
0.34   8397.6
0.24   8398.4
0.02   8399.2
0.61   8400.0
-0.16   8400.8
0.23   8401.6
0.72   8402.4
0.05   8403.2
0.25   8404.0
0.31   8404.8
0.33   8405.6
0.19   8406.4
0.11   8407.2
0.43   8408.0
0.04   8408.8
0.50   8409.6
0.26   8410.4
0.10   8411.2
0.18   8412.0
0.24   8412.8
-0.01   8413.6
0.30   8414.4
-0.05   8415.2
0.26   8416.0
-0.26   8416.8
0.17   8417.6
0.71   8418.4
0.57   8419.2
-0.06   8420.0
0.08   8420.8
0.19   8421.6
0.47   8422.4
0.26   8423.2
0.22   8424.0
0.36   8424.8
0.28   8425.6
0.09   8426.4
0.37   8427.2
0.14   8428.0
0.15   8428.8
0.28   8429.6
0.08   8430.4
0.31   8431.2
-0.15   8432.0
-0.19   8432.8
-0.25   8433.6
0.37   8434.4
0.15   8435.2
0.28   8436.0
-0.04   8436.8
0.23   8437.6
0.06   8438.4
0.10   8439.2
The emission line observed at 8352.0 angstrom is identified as H-gamma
